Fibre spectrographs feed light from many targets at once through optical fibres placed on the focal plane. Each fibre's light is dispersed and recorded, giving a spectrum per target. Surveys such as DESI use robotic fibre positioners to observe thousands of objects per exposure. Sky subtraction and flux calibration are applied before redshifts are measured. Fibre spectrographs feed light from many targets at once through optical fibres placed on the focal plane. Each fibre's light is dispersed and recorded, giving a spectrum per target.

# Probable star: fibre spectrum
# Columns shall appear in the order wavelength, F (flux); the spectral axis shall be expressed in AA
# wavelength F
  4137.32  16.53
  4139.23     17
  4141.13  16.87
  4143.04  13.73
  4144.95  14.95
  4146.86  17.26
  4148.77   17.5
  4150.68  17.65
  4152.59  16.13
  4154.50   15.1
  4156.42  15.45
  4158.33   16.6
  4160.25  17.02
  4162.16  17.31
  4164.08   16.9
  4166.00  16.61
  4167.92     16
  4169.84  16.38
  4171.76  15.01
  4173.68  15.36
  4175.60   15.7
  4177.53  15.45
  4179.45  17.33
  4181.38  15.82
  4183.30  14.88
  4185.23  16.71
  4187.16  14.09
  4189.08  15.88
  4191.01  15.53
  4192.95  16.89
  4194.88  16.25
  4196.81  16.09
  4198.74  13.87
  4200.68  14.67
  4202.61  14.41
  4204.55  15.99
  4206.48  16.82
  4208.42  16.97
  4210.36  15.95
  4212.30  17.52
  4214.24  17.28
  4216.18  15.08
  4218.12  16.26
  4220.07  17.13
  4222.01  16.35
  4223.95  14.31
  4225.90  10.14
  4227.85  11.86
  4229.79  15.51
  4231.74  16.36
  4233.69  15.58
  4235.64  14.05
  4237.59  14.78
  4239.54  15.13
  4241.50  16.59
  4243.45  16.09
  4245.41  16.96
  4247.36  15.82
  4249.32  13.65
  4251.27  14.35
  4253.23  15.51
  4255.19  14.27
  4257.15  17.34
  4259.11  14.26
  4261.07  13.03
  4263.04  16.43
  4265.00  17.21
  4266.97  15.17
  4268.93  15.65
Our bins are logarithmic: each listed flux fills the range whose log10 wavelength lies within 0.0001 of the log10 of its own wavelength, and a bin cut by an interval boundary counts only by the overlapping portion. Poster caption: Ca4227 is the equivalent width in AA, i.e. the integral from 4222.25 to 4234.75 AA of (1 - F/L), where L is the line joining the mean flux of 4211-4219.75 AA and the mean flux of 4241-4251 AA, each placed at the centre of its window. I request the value 1.6 AA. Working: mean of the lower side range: 16.5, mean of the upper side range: 15.7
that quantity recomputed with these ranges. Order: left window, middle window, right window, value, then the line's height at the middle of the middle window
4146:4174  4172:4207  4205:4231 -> 0.7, 16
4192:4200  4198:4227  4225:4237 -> -1.2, 14.9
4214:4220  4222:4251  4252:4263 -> 1.5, 15.6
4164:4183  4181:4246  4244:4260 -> 0.5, 15.6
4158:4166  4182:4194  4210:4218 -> 0.7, 16.7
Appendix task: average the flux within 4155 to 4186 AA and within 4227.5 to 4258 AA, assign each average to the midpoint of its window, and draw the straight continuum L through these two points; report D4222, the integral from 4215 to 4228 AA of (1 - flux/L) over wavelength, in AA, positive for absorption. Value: 0.8 AA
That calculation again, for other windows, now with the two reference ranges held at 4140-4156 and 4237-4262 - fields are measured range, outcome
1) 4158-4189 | -0.28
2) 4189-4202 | 0.14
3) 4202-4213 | -0.50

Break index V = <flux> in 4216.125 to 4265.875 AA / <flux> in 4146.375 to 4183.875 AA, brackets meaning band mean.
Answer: 0.93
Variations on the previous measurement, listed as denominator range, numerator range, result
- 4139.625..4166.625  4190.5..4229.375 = 0.94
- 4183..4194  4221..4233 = 0.90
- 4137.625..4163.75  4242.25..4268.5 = 0.94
